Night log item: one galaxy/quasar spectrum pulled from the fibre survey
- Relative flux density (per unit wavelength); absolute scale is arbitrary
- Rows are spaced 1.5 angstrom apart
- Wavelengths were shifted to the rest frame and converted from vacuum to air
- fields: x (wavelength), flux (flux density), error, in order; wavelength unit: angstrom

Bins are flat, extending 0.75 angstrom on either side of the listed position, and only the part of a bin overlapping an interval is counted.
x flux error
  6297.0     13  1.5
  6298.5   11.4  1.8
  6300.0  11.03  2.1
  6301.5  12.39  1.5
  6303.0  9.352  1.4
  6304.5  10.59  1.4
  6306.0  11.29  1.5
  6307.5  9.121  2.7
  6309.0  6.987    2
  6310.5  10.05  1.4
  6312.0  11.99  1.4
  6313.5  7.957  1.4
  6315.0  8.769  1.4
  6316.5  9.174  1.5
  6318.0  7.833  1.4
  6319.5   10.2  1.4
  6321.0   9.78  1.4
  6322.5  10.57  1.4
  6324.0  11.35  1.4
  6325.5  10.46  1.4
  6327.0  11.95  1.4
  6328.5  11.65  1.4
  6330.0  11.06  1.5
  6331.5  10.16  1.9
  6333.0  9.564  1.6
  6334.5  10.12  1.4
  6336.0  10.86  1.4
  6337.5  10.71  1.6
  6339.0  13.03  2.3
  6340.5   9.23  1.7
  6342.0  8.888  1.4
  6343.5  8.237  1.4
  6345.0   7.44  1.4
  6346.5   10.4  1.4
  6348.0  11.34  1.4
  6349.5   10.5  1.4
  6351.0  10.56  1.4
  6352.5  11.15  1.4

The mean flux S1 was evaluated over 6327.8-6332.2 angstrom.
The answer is 11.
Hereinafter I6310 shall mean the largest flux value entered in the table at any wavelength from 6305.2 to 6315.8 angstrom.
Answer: 11.99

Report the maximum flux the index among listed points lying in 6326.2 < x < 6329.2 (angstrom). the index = 11.95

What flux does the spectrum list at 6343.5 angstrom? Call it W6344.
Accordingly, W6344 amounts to 8.237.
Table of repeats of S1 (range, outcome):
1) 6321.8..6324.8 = 11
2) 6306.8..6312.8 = 9.53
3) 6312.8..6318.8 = 8.45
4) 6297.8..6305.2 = 11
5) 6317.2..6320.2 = 9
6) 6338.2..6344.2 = 9.87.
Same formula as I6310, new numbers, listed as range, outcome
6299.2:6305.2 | 12.39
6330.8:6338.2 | 10.86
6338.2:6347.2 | 13.03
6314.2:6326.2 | 11.35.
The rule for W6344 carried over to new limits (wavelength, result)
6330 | 11.06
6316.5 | 9.174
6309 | 6.987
